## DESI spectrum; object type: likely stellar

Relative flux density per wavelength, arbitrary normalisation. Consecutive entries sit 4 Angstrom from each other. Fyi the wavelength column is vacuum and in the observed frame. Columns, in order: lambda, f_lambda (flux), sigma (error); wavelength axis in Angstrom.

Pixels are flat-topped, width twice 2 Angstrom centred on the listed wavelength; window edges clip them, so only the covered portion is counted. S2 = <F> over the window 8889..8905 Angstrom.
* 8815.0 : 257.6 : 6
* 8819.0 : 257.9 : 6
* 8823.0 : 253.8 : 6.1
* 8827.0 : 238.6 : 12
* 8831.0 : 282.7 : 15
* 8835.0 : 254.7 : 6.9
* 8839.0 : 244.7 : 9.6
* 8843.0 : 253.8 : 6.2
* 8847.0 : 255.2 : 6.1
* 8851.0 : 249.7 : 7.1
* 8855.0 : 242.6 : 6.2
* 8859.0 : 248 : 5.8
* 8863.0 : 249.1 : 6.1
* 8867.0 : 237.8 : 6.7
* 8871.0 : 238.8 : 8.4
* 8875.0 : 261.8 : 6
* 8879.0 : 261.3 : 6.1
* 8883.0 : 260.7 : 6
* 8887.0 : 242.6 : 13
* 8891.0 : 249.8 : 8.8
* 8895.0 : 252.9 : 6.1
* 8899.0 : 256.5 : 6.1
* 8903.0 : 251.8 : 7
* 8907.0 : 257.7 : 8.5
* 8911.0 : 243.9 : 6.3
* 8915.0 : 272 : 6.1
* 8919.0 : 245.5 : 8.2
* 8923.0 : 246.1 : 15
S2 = 253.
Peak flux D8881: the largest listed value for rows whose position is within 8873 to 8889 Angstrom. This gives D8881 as 261.8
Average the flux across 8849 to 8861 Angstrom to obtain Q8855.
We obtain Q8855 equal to 247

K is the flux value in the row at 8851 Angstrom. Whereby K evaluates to 249.7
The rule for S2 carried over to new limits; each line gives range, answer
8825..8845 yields 255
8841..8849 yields 254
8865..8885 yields 252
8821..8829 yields 246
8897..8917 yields 256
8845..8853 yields 252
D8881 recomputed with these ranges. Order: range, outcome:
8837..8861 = 255.2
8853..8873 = 249.1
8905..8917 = 272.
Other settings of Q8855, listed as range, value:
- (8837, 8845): 249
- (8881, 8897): 251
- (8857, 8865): 249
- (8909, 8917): 258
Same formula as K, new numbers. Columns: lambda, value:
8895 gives 252.9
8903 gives 251.8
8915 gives 272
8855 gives 242.6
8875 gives 261.8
